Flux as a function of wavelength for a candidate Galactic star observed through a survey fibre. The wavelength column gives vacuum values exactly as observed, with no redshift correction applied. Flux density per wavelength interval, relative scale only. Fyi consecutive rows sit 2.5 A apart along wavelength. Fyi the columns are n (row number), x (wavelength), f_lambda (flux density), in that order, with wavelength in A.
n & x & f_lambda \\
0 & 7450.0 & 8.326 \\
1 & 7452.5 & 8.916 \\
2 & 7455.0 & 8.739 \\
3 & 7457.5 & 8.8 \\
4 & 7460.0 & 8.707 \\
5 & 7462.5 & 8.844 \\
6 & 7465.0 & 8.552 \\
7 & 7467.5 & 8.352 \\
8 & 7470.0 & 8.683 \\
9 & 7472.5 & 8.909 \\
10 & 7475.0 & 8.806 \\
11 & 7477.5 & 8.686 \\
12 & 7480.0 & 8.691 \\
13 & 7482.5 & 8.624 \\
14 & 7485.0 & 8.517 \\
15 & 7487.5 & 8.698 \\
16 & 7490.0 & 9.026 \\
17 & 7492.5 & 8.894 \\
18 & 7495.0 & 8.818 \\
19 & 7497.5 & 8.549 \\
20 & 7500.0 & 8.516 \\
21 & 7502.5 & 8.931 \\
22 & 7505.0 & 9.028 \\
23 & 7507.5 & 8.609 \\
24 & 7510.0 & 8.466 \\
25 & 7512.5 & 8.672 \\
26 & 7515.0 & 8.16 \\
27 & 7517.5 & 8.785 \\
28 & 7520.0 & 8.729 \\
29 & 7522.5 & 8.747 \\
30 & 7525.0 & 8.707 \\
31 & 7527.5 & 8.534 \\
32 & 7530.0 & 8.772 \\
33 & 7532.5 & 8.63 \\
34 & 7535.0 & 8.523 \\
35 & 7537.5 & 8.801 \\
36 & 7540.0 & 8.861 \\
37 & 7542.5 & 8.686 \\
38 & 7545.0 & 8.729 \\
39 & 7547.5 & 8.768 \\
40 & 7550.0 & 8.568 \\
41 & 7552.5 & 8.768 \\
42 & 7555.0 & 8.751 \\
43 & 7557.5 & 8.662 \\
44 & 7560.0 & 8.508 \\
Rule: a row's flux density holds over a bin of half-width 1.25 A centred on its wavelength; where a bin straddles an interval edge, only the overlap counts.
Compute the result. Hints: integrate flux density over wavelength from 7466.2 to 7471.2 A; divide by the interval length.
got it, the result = 8.52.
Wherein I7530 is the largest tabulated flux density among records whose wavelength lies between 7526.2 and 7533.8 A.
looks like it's 8.772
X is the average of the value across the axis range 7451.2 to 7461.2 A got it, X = 8.79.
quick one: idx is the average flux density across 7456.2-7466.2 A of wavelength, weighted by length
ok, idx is 8.73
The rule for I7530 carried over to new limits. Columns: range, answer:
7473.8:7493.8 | 9.026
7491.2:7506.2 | 9.028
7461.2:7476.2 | 8.909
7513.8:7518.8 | 8.785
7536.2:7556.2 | 8.861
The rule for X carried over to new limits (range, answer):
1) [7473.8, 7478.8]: 8.74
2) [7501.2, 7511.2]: 8.76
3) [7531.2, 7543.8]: 8.7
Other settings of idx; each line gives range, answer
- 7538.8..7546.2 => 8.76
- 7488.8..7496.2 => 8.91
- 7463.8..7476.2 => 8.66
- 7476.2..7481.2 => 8.69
